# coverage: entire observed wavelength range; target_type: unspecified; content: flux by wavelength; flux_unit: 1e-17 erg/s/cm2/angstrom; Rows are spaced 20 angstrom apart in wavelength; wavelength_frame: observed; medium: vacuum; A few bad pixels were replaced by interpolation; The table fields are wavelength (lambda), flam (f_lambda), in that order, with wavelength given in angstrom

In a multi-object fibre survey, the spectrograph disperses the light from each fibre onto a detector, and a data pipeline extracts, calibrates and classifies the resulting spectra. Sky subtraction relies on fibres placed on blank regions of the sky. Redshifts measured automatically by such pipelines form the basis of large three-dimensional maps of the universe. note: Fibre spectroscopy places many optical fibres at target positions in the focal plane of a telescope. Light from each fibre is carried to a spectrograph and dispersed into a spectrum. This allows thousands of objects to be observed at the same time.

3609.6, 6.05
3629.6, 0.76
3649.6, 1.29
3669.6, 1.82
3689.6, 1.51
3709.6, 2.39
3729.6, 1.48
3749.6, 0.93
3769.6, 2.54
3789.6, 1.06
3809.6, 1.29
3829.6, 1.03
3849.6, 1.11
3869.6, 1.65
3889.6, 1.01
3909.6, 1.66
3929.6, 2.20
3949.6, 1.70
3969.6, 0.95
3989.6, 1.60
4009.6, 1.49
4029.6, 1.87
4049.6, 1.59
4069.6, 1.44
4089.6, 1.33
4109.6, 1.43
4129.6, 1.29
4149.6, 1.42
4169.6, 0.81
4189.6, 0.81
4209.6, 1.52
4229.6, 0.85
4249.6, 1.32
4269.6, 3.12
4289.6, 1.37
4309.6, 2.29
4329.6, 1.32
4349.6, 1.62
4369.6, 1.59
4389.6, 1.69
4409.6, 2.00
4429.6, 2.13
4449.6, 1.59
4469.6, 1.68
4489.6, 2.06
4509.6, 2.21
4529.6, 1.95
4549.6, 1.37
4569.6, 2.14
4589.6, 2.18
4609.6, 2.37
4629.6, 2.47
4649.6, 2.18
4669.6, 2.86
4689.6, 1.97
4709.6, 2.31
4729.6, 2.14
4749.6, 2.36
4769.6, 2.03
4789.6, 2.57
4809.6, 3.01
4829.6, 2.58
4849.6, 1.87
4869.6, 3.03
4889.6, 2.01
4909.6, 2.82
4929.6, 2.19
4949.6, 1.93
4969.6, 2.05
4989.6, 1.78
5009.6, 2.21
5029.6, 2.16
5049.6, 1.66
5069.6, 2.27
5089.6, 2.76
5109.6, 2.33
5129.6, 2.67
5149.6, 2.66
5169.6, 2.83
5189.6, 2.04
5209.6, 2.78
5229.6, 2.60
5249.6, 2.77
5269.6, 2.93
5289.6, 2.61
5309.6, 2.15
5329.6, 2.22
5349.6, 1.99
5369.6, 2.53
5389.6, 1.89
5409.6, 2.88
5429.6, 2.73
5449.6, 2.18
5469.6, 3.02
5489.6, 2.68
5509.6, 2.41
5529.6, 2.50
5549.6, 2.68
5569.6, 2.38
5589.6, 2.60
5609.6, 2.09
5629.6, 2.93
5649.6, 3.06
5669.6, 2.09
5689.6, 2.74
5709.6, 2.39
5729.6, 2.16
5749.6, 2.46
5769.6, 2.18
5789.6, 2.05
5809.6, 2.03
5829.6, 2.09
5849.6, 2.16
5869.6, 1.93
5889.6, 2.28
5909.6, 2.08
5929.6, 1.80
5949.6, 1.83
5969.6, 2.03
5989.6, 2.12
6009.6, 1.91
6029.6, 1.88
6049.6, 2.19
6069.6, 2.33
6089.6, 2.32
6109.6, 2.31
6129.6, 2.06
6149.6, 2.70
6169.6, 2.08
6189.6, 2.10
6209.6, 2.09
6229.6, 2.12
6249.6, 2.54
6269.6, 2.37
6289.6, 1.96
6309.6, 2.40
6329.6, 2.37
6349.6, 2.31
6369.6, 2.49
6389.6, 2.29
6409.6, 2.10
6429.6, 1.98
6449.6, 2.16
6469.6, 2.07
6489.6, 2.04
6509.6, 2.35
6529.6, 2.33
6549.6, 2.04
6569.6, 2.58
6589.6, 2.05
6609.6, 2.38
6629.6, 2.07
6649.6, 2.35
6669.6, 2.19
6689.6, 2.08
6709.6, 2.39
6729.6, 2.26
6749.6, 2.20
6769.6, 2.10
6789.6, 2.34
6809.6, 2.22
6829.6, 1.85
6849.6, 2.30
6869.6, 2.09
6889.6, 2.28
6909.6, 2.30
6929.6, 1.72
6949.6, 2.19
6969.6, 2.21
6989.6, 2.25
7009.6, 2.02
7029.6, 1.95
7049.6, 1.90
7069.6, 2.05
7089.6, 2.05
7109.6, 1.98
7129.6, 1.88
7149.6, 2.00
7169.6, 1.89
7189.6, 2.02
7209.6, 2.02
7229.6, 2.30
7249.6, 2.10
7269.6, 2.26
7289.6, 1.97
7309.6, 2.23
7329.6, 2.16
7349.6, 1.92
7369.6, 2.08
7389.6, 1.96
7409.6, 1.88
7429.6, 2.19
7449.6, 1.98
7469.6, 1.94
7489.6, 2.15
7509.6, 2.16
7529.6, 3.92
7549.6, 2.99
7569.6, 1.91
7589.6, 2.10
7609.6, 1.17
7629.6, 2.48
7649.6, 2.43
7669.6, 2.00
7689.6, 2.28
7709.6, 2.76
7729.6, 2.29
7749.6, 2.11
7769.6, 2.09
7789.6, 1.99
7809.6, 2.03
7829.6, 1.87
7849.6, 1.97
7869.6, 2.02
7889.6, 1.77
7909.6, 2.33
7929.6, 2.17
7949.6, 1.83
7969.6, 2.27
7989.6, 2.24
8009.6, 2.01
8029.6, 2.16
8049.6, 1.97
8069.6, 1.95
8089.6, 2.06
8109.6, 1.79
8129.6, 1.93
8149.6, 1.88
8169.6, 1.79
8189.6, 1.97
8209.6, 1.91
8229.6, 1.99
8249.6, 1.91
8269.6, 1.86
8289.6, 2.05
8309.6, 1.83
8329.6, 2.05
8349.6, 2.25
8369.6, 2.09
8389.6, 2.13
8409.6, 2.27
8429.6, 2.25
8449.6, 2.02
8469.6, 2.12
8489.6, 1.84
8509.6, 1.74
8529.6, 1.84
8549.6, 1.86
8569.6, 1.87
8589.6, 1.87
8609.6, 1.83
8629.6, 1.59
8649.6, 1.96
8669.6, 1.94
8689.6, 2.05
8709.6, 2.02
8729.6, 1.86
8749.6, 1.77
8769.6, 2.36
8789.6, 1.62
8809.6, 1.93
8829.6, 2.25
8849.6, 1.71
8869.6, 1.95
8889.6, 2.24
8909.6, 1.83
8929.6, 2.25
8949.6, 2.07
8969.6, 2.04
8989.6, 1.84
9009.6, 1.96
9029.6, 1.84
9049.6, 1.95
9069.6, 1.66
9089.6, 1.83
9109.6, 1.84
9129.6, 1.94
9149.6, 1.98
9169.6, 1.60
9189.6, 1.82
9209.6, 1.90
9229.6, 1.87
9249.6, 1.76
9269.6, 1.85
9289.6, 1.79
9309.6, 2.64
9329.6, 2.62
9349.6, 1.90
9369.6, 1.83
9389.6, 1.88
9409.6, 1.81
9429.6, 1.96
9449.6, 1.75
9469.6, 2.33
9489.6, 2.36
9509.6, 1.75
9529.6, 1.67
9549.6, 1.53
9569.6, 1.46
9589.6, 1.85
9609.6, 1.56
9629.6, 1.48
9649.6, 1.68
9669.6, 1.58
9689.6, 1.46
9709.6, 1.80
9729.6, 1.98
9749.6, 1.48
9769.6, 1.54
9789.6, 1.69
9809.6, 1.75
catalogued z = 0.15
